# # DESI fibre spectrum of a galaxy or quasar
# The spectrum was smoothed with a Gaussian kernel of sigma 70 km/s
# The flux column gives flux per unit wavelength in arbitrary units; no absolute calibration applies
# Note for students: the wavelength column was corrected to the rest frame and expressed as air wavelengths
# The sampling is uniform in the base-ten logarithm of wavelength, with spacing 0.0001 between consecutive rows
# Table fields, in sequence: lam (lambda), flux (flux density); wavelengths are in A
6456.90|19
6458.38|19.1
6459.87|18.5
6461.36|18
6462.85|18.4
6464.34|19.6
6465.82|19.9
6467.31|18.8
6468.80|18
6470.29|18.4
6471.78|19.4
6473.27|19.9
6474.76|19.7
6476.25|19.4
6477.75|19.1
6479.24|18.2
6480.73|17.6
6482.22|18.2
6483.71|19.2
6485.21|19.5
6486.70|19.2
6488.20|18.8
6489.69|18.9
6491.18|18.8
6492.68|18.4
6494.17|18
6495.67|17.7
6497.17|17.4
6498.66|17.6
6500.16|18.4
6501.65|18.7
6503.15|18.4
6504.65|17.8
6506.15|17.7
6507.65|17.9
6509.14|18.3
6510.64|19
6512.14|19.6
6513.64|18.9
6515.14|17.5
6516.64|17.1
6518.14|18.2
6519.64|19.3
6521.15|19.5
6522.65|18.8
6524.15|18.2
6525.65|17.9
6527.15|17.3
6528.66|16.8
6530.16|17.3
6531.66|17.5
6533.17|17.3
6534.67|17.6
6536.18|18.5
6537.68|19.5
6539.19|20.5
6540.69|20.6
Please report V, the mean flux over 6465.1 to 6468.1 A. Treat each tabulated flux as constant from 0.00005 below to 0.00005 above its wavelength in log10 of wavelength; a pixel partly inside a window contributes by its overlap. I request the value 19.3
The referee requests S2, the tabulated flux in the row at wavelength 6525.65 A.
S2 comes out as 17.9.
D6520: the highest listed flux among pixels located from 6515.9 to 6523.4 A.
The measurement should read 19.5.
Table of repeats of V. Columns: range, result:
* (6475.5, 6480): 18.9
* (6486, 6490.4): 19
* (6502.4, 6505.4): 18.1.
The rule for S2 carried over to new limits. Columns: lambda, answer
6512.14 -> 19.6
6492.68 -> 18.4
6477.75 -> 19.1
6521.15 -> 19.5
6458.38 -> 19.1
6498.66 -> 17.6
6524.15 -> 18.2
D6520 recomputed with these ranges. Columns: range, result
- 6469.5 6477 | 19.9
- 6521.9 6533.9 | 18.8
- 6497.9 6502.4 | 18.7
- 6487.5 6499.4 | 18.9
